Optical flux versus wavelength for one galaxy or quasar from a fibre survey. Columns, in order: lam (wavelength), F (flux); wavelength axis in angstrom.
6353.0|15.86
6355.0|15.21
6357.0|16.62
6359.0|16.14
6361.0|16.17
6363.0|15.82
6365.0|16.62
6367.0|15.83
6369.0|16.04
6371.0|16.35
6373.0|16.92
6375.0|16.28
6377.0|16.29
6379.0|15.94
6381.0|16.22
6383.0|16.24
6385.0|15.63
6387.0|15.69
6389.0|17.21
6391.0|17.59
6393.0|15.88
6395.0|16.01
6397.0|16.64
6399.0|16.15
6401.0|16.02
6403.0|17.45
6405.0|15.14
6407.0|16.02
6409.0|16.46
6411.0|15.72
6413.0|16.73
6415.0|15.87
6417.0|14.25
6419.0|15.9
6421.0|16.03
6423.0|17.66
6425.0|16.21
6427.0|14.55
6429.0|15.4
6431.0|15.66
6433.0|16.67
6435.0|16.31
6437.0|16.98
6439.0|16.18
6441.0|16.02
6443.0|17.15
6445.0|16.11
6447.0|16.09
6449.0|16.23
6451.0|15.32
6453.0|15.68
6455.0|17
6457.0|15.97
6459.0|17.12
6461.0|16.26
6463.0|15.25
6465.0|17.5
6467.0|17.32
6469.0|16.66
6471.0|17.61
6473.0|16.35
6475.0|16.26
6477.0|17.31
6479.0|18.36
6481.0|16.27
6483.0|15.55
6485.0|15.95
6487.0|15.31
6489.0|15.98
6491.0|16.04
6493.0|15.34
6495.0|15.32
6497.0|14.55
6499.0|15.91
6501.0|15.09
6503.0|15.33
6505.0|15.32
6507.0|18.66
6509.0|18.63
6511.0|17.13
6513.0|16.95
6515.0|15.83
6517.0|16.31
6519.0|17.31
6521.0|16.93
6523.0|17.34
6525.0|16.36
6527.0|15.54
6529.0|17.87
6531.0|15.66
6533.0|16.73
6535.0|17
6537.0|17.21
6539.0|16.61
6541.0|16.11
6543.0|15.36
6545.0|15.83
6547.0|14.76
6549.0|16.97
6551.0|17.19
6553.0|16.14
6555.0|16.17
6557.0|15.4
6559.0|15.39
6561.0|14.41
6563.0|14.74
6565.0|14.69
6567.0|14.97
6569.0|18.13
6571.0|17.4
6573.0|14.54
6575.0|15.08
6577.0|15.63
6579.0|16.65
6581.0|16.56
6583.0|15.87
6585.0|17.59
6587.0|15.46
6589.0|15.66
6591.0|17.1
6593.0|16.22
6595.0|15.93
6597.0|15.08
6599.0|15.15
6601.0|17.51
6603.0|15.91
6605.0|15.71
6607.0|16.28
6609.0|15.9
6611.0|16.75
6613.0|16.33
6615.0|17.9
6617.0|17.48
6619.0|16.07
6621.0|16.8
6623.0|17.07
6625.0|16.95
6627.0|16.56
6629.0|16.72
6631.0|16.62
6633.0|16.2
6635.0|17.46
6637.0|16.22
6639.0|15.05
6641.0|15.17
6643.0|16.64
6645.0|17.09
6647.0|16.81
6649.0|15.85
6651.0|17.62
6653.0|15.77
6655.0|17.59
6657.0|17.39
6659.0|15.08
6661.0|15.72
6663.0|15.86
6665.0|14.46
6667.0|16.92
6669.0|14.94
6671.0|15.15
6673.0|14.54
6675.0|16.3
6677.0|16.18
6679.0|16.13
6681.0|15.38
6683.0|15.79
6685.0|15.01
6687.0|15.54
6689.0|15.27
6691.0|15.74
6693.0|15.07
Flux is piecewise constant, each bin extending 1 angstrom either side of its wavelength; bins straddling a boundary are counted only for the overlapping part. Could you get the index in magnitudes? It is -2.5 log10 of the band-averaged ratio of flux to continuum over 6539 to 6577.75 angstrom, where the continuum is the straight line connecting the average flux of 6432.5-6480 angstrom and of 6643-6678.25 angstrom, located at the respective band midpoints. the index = 0.04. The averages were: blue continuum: 16.6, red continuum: 16.1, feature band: 15.8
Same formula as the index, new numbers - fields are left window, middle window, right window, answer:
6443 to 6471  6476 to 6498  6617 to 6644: 0.03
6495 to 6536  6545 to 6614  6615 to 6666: 0.03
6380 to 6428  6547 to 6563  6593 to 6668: 0.03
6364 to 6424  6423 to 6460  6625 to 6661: 0.01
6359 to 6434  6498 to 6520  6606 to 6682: -0.03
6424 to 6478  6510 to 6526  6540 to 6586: -0.05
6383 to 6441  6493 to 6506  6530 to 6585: 0.06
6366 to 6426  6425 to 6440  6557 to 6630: 0.01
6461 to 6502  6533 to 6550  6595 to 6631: 0.00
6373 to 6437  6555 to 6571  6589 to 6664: 0.05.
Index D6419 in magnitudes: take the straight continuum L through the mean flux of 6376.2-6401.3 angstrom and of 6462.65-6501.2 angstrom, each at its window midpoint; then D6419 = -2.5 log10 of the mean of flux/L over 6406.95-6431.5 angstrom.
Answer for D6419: 0.026 mag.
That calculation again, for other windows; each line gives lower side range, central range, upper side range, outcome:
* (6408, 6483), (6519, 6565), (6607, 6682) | 0.010 mag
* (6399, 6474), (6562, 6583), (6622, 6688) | 0.022 mag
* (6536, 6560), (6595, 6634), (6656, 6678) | -0.040 mag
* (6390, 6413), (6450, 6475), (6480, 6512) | -0.025 mag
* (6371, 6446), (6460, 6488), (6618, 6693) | -0.027 mag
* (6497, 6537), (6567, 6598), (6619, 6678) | 0.017 mag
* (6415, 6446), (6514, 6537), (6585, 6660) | -0.027 mag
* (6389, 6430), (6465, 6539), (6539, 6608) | -0.032 mag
